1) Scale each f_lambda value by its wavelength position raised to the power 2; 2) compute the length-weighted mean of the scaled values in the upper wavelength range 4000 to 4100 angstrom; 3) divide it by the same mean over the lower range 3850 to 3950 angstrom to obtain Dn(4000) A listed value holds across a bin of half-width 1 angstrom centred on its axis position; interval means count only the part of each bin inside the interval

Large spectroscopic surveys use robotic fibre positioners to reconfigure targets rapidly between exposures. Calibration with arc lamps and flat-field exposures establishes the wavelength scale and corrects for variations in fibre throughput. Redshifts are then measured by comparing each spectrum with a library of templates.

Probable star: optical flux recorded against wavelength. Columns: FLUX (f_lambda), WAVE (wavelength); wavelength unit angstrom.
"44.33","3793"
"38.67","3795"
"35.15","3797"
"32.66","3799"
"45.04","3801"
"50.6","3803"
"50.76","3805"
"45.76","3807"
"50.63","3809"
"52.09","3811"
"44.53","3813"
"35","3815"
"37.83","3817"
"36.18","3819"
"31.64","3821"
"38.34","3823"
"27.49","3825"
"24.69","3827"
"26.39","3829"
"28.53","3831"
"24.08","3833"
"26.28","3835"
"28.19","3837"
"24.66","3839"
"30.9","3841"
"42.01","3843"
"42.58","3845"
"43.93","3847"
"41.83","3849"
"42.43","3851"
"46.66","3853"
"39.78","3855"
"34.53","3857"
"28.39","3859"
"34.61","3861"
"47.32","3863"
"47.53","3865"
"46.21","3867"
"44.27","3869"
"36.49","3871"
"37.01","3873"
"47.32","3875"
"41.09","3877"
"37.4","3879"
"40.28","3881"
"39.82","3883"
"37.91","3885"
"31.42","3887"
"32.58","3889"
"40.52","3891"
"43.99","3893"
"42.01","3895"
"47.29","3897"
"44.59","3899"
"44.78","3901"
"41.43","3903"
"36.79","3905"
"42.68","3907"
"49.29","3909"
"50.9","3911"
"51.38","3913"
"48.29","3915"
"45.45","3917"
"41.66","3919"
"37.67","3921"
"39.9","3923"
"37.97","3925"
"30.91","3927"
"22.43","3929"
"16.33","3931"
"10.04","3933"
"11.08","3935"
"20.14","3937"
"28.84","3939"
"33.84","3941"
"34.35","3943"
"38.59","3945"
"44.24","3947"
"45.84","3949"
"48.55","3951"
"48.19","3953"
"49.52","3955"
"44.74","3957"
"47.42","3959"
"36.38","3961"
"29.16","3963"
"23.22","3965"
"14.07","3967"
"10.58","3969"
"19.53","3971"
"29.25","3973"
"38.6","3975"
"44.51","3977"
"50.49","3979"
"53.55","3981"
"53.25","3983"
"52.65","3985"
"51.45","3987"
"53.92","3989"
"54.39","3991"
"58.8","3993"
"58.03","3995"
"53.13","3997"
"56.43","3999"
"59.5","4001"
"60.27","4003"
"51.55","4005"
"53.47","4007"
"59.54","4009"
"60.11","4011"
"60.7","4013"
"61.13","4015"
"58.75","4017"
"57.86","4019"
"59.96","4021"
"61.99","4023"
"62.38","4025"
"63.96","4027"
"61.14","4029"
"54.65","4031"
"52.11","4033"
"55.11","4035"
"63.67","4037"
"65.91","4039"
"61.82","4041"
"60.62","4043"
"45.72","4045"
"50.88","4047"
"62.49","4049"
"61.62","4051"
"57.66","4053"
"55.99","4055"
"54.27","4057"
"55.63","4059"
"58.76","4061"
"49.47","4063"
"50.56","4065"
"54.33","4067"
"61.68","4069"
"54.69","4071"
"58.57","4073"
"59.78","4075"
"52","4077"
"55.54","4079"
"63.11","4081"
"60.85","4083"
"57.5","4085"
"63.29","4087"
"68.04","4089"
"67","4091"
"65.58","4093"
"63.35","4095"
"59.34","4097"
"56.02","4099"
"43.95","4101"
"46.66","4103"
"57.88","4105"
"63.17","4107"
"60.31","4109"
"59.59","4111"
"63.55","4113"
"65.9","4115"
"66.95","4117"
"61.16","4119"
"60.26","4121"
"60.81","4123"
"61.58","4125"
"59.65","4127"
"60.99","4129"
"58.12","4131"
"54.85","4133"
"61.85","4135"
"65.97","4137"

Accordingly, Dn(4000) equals 1.7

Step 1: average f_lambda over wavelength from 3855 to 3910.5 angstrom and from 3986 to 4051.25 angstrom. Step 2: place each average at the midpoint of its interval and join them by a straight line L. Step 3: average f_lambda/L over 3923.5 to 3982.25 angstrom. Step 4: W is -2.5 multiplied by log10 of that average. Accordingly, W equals 0.44 mag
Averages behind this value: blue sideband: 40.7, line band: 33.3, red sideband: 57.9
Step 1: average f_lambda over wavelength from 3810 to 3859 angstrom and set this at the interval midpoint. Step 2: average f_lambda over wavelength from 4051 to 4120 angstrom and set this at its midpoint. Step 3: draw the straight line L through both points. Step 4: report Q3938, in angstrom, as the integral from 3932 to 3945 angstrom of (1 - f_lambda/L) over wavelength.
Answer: 6.0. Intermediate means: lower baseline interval 35.3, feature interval 24.2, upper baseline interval 58.6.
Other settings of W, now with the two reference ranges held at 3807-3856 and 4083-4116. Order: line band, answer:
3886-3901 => 0.03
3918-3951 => 0.40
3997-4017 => -0.12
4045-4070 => 0.01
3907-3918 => -0.12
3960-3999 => 0.19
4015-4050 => -0.09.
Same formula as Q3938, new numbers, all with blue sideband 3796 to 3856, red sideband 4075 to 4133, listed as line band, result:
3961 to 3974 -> 7.1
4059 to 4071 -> 0.4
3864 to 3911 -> 1.0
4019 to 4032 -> -1.7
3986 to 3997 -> -0.9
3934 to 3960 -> 5.1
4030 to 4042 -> -1.0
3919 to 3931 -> 3.3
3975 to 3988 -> 0.0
